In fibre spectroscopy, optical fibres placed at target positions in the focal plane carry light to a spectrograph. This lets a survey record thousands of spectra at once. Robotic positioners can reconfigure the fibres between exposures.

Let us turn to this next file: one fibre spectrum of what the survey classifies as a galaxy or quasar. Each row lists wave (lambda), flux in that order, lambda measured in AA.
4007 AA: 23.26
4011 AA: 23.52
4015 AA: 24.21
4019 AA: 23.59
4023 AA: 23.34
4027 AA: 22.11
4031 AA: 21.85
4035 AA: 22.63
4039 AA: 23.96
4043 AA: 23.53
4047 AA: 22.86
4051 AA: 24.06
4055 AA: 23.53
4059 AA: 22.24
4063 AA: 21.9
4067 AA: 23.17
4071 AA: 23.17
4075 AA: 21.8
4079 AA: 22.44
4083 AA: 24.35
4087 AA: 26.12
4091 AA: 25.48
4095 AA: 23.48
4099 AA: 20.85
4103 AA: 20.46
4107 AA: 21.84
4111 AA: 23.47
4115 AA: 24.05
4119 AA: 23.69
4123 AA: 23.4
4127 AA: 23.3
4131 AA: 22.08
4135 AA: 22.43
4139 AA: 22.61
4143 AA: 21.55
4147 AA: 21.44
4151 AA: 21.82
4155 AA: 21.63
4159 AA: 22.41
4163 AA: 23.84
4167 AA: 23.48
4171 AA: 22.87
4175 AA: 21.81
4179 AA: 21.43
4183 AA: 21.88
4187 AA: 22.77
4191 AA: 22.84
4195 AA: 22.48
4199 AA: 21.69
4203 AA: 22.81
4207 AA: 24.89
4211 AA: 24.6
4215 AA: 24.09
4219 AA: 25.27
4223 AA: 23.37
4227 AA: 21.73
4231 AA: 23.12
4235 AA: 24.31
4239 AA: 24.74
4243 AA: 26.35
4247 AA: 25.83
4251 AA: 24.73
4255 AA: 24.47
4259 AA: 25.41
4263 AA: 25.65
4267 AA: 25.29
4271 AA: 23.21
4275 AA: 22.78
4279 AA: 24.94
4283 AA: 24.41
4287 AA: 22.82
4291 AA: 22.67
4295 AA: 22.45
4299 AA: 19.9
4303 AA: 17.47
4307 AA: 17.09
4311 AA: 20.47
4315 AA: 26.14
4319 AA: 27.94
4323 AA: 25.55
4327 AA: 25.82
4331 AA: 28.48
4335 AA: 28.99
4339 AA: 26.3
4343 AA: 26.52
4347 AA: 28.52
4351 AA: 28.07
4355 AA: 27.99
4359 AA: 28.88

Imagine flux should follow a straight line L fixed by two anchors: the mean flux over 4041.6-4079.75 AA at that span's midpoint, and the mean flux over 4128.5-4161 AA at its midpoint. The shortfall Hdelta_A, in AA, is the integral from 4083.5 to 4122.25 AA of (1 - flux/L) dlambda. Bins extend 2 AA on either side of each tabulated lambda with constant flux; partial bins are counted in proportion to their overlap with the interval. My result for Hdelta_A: -1.5 AA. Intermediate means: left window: 22.9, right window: 22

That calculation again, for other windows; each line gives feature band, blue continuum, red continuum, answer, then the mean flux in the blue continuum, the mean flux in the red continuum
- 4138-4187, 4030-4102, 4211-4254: 3.33 AA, 23.2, 24.4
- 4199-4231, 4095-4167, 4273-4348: -0.57 AA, 22.5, 24.1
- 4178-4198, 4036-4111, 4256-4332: 0.88 AA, 23.1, 23.6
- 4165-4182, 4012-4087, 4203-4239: 0.95 AA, 23.1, 23.9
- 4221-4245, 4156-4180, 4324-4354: 0.54 AA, 22.6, 27.5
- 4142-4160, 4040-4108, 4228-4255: 1.56 AA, 23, 24.7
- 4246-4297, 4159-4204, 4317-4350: 2.31 AA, 22.5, 27.3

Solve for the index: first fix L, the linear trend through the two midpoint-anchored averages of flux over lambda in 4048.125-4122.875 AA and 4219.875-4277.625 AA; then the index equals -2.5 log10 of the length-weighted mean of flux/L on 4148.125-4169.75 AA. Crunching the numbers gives 0.05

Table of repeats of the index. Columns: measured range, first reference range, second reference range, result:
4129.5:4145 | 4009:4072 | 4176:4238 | 0.05 mag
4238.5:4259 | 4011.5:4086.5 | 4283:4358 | -0.04 mag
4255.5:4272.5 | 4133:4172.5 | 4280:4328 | -0.10 mag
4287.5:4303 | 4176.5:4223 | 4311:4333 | 0.20 mag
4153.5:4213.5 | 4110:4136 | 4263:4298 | 0.03 mag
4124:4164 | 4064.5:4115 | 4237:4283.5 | 0.06 mag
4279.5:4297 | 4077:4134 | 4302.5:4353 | 0.08 mag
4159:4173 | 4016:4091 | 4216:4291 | 0.03 mag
